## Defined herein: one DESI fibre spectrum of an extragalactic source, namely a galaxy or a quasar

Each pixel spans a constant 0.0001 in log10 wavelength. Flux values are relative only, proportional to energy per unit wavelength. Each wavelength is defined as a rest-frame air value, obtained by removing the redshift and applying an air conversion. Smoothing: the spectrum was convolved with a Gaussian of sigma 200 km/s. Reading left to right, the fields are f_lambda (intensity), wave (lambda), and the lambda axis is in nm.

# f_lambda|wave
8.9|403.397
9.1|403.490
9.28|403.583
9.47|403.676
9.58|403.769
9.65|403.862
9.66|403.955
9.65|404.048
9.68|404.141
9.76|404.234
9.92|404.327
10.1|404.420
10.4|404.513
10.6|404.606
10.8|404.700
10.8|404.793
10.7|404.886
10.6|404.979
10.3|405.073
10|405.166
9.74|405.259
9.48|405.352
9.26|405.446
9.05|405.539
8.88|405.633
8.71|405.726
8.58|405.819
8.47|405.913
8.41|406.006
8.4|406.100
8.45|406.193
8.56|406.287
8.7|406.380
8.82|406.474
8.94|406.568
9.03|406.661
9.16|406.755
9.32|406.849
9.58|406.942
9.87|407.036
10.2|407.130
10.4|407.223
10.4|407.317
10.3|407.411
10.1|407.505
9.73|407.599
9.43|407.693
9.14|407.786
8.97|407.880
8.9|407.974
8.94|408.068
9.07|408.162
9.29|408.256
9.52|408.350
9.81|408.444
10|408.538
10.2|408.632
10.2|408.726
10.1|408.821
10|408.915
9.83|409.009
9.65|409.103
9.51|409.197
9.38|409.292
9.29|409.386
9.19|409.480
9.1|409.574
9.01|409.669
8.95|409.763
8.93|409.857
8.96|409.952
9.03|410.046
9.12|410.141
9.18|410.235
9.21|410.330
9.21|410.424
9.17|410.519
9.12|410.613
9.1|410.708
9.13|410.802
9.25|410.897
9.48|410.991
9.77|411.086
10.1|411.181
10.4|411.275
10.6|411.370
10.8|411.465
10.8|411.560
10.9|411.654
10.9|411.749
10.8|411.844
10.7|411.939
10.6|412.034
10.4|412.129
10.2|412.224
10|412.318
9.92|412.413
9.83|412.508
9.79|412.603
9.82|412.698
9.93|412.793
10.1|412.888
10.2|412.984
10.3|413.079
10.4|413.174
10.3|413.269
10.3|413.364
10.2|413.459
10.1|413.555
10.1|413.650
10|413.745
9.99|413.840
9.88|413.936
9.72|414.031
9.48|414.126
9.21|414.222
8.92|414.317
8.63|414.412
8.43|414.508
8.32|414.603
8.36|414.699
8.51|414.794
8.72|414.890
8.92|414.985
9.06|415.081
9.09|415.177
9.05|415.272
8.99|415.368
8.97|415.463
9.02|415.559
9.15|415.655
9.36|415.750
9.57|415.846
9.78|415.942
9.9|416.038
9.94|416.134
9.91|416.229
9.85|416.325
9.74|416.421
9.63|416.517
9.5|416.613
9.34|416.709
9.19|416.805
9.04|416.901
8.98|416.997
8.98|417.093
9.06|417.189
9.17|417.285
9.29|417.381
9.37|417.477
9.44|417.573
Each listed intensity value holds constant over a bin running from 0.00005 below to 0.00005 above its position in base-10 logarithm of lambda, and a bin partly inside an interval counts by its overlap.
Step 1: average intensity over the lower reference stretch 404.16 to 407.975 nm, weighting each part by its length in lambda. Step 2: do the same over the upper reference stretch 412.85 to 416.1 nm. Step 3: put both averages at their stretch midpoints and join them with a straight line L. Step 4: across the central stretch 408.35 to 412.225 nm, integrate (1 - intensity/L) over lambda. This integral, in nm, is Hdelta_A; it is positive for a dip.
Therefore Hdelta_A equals -0.11 nm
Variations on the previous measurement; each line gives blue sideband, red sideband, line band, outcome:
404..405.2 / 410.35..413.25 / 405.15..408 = 0.26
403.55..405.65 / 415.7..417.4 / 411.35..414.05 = -0.19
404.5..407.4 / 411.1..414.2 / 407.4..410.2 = 0.10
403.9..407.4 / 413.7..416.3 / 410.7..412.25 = -0.15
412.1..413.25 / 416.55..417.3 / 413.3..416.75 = 0.07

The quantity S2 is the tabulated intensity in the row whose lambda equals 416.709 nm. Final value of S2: 9.34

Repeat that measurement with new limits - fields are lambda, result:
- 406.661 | 9.03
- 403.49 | 9.1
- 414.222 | 9.21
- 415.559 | 9.02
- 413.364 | 10.3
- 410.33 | 9.21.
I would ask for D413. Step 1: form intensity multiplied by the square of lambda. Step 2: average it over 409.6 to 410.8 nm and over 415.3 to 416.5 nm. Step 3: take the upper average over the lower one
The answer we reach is 1.1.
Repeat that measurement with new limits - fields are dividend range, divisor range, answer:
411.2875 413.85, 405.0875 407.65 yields 1.14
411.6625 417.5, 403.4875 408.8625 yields 1.05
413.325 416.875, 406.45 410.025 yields 1.02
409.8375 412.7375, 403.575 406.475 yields 1.07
